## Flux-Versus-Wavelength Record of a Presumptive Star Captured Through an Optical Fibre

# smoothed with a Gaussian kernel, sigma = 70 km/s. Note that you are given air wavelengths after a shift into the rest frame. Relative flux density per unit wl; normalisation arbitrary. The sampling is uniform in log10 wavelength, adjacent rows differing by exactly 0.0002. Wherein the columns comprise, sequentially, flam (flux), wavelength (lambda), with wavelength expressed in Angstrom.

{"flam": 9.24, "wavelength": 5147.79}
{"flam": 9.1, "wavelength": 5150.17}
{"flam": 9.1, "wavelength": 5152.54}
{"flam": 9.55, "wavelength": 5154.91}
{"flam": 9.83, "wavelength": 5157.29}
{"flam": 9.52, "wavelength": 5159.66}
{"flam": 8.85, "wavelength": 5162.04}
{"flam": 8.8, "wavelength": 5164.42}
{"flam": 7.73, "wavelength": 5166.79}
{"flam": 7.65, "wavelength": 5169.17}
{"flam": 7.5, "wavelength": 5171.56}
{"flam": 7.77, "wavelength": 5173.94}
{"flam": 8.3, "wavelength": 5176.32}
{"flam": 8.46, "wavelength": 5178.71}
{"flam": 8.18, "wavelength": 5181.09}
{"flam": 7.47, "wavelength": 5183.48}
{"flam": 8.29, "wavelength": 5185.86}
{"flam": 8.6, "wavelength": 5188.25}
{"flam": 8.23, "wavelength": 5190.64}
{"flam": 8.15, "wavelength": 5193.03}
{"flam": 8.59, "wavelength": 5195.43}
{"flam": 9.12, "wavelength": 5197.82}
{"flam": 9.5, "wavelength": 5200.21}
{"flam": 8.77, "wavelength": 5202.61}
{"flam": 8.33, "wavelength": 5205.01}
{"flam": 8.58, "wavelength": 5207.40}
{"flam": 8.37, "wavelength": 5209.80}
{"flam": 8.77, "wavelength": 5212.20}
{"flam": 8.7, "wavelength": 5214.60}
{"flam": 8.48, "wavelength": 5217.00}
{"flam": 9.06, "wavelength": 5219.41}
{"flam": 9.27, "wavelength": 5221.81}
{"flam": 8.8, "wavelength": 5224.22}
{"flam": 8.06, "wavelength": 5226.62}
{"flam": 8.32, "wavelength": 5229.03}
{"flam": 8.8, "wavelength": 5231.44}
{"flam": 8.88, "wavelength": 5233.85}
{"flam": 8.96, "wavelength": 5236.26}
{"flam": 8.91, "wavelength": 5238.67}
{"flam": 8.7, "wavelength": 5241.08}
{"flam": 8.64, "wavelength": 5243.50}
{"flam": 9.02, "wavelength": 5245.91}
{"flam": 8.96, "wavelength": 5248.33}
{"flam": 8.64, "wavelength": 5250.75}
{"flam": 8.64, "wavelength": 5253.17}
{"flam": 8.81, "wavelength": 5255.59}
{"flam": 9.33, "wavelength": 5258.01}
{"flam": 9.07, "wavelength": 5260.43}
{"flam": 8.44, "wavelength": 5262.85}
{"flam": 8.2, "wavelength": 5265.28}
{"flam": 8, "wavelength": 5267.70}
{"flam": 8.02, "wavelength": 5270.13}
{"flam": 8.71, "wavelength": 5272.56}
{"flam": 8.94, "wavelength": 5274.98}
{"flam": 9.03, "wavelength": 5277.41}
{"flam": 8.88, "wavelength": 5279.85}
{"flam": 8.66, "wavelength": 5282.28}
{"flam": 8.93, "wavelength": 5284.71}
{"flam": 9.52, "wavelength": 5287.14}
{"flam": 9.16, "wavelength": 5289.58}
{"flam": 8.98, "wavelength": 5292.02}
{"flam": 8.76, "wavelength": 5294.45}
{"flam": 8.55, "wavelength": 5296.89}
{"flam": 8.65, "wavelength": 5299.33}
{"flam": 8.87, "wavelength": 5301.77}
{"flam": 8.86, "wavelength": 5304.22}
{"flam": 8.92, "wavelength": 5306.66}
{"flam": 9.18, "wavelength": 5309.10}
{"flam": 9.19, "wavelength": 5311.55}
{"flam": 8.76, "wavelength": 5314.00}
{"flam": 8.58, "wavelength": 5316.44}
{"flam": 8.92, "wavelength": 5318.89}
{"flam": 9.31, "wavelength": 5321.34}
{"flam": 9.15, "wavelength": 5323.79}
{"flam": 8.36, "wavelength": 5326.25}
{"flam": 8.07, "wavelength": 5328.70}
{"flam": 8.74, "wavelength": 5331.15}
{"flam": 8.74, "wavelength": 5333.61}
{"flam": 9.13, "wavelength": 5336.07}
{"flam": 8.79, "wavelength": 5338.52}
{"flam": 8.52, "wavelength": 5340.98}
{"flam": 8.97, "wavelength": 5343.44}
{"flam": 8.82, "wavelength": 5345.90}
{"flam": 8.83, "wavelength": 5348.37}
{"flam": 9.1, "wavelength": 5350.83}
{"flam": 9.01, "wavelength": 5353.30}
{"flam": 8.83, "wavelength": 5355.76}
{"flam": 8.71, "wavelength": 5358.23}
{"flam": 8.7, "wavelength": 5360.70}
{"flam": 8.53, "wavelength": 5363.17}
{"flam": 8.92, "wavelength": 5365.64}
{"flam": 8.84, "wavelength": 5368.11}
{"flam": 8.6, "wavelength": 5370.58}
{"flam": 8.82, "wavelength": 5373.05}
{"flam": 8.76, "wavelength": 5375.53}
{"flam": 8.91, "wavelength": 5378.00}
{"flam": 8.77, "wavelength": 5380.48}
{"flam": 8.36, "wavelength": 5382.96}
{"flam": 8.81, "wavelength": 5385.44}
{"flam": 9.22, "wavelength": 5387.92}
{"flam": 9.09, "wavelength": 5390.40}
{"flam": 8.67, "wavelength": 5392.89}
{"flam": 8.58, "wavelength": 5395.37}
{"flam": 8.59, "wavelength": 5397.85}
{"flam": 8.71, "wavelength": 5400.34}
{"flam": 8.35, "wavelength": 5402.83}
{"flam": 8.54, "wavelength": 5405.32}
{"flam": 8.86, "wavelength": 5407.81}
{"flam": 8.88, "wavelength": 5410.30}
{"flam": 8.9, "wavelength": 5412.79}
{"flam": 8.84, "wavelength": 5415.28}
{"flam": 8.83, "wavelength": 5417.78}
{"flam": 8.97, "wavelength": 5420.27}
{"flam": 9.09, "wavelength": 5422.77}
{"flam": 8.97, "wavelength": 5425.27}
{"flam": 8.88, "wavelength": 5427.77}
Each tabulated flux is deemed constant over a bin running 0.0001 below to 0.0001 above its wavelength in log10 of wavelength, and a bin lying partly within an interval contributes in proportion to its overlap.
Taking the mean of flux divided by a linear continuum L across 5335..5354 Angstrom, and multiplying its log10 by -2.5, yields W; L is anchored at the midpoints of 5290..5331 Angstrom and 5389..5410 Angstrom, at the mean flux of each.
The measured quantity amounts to -0.01 mag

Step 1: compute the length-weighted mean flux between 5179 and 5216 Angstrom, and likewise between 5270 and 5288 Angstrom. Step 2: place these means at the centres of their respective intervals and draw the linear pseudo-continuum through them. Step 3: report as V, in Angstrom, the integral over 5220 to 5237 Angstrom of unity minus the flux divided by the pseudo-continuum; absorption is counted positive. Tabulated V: -0.2 Angstrom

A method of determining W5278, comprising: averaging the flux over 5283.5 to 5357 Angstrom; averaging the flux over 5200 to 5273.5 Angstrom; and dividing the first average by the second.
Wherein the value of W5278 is 1.02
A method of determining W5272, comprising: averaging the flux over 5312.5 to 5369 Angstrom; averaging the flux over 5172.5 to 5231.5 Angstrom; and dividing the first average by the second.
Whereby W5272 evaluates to 1.03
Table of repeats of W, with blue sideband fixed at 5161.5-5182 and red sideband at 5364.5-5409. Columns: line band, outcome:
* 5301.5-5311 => -0.058 mag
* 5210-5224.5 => -0.072 mag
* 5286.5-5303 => -0.053 mag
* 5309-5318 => -0.045 mag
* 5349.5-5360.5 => -0.030 mag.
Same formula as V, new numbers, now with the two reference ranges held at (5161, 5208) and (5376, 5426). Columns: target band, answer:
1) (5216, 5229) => -0.43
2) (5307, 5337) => -0.75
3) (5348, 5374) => -0.29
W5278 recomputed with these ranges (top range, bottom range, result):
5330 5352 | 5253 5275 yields 1.03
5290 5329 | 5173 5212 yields 1.05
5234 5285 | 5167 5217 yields 1.05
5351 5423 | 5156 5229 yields 1.03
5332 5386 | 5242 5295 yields 1.00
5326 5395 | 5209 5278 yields 1.01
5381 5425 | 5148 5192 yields 1.03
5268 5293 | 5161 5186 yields 1.10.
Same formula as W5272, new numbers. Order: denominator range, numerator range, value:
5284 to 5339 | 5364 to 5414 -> 0.99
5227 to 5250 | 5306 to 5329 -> 1.01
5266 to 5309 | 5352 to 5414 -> 1.00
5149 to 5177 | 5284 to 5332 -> 1.03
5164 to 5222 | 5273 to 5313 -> 1.06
